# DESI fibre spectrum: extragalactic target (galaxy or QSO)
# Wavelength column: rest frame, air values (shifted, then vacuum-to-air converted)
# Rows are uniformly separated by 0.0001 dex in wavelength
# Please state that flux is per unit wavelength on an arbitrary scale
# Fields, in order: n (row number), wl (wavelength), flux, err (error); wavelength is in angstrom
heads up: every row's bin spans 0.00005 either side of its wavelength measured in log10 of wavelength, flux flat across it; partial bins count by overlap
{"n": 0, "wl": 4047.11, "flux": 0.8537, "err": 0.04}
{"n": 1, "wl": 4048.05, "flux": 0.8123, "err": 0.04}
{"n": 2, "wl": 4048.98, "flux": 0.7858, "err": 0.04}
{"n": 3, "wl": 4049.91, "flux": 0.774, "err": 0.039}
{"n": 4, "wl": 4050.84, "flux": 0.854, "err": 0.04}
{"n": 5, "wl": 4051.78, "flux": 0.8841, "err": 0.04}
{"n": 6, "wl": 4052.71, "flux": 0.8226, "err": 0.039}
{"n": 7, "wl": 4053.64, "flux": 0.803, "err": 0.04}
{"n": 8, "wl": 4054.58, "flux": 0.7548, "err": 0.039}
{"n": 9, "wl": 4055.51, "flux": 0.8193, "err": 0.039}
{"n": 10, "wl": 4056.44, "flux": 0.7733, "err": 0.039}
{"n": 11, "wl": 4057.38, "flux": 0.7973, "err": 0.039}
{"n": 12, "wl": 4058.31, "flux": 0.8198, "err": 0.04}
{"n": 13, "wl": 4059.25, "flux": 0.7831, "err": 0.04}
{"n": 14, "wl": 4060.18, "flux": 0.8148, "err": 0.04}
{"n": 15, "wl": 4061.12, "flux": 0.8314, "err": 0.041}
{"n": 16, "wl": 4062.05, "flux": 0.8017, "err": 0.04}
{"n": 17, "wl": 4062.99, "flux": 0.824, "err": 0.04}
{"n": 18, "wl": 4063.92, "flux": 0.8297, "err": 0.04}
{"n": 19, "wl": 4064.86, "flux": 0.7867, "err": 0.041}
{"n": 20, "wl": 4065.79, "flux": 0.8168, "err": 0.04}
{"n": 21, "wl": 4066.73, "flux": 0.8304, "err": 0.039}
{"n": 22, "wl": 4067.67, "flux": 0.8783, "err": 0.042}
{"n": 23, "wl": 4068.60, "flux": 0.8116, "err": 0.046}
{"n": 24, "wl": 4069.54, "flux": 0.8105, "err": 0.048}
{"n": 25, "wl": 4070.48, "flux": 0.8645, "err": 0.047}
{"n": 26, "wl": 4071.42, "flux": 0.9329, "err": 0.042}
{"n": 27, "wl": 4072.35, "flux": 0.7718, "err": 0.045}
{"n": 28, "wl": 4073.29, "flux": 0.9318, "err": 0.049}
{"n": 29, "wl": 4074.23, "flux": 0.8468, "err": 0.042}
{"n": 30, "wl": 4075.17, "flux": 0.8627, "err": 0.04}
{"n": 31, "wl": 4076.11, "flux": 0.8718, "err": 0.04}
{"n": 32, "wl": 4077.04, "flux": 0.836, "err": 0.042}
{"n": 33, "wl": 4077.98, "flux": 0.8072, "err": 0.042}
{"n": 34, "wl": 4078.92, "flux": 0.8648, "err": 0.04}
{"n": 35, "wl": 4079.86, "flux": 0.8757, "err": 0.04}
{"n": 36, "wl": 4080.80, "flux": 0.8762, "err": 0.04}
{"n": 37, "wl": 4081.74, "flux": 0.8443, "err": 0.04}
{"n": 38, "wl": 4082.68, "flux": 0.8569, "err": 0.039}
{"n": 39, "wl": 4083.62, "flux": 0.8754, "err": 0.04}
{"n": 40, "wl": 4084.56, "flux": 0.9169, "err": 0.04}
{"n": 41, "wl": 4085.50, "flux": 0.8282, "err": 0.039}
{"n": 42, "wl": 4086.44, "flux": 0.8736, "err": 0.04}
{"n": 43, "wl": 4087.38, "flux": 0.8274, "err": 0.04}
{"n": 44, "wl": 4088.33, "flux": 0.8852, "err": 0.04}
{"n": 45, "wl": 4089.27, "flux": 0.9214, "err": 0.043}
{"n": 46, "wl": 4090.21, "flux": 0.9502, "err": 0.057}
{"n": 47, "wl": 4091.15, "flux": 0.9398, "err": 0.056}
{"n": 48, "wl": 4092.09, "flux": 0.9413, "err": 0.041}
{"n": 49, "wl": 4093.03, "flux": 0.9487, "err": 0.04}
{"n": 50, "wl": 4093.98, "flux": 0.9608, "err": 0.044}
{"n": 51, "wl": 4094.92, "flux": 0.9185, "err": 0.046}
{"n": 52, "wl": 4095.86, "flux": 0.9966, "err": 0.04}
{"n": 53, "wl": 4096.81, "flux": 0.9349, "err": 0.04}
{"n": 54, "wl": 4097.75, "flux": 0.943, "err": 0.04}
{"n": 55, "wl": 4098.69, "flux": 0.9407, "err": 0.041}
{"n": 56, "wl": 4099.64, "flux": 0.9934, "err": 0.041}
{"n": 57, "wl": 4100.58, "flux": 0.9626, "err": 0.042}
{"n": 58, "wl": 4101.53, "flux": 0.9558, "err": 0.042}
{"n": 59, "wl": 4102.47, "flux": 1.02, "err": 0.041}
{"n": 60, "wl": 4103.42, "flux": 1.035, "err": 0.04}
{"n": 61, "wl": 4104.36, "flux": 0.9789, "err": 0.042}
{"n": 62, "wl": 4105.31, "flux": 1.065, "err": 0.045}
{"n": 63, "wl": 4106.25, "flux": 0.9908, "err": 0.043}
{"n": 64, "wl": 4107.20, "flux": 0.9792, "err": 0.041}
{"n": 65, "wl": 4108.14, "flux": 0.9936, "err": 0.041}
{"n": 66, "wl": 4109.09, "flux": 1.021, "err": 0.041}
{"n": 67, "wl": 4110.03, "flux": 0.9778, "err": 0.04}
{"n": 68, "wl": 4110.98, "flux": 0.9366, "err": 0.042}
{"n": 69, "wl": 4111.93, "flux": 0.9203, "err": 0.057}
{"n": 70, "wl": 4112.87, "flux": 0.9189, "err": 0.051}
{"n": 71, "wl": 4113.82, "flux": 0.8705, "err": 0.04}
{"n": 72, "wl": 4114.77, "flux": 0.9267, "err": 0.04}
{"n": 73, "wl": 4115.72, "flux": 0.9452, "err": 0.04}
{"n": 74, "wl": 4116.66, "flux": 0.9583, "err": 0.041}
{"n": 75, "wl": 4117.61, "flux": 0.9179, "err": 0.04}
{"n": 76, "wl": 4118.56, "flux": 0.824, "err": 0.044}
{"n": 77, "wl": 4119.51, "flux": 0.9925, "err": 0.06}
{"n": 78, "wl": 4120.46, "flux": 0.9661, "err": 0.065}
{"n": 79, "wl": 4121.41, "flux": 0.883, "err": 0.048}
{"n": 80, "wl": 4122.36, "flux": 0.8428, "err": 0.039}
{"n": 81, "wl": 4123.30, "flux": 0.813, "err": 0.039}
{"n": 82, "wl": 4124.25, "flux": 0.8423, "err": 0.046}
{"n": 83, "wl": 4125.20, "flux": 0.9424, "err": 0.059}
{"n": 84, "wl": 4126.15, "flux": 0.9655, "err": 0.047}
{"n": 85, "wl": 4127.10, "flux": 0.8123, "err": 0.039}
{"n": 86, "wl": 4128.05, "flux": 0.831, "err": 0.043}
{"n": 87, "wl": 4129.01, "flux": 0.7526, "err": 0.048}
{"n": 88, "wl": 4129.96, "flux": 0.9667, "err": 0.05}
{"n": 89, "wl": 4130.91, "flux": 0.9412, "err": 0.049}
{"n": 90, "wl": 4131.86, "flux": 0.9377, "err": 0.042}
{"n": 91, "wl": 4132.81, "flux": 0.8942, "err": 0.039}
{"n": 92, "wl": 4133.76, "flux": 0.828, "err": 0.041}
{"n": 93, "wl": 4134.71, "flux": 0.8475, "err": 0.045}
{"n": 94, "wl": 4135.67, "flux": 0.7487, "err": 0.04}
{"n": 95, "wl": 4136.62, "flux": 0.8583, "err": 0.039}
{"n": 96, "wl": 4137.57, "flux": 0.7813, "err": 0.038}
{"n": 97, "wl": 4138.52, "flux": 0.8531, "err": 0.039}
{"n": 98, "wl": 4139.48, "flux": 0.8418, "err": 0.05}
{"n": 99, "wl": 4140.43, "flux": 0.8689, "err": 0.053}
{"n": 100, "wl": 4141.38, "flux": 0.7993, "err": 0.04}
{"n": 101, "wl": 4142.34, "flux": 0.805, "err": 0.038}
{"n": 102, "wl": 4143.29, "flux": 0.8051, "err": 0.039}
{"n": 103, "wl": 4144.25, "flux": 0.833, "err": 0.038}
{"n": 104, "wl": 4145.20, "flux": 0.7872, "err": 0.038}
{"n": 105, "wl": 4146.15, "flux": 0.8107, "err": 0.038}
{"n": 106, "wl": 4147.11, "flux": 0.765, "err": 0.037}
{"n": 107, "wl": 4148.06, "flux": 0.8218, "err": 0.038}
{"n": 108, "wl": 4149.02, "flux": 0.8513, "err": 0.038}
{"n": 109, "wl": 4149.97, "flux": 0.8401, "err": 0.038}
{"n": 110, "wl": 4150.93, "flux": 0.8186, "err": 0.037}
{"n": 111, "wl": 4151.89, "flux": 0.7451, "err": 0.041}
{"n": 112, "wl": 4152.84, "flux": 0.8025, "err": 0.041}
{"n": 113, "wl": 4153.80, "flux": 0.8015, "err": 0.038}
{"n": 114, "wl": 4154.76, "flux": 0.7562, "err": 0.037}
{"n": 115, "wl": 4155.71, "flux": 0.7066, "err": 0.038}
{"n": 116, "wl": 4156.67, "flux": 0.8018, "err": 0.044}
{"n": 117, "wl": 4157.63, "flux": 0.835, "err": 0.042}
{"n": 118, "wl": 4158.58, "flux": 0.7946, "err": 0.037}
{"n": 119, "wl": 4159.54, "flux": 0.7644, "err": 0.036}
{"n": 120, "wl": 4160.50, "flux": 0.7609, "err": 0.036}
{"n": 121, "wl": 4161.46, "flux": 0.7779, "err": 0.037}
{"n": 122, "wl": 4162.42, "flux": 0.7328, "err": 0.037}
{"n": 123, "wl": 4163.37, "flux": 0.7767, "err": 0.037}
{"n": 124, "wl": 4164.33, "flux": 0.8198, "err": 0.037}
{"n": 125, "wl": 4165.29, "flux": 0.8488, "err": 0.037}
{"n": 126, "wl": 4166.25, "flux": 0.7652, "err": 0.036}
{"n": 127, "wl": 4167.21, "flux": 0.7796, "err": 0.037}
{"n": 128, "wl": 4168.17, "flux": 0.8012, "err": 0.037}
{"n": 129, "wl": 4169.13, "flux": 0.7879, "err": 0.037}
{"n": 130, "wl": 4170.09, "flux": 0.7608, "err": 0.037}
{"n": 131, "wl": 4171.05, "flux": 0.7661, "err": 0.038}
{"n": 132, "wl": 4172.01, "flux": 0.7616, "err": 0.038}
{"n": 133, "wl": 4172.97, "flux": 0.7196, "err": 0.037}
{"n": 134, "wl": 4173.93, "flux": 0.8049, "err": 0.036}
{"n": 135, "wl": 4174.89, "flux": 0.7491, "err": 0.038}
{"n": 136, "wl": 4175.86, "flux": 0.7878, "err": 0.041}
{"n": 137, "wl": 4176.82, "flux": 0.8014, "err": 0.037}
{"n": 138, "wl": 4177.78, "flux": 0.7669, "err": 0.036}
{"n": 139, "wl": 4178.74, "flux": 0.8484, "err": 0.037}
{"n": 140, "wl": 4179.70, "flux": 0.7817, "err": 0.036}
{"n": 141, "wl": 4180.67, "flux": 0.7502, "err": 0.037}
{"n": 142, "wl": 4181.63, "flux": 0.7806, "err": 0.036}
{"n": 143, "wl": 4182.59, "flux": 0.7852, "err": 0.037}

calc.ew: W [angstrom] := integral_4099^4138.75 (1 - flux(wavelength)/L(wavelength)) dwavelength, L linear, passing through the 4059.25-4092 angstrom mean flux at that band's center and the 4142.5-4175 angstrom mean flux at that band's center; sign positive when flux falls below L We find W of -4.6 angstrom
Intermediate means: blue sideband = 0.856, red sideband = 0.788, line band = 0.917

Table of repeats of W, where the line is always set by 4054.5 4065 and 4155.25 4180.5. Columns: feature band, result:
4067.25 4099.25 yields -3.5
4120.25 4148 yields -2.1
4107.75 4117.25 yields -1.8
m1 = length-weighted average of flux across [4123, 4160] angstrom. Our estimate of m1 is 0.827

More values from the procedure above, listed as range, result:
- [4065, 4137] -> 0.903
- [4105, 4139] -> 0.903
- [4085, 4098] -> 0.919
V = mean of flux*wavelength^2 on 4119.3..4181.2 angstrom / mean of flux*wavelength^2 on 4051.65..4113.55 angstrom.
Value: 0.95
